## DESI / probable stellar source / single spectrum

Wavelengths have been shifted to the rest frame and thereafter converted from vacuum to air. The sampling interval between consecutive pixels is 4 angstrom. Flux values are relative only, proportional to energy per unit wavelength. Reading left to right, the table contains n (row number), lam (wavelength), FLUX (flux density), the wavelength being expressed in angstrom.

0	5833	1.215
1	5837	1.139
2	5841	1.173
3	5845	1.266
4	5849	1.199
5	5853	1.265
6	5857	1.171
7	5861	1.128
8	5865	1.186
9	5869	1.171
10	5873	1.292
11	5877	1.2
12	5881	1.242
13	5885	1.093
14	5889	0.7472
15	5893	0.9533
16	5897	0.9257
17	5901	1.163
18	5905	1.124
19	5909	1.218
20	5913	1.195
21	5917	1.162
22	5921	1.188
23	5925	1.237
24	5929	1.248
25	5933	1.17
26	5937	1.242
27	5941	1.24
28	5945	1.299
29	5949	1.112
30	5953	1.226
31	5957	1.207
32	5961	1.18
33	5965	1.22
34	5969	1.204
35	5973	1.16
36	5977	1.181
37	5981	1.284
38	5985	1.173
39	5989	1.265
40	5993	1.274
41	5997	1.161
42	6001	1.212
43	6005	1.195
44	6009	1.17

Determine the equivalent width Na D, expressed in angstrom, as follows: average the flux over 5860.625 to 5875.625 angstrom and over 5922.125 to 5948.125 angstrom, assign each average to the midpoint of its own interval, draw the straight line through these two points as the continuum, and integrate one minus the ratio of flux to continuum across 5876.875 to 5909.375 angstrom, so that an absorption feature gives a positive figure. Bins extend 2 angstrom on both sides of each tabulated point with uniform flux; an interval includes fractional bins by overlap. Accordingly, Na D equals 4.1 angstrom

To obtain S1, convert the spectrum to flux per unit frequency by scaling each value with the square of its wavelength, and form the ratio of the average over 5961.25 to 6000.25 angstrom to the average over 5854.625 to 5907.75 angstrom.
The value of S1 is 1.1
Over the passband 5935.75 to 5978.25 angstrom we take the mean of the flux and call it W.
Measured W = 1.21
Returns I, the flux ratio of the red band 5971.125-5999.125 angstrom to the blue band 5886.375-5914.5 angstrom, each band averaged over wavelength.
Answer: 1.2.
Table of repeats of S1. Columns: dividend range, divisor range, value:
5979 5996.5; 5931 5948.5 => 1.03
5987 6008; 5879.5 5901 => 1.26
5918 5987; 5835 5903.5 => 1.10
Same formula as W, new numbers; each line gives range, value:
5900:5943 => 1.2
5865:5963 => 1.16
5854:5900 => 1.11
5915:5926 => 1.19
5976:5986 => 1.22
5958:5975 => 1.19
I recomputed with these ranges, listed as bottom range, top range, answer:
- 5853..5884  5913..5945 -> 1.01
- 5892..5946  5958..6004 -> 1.03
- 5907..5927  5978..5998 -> 1.03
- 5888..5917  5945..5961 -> 1.12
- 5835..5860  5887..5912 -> 0.86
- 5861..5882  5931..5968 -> 1.00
